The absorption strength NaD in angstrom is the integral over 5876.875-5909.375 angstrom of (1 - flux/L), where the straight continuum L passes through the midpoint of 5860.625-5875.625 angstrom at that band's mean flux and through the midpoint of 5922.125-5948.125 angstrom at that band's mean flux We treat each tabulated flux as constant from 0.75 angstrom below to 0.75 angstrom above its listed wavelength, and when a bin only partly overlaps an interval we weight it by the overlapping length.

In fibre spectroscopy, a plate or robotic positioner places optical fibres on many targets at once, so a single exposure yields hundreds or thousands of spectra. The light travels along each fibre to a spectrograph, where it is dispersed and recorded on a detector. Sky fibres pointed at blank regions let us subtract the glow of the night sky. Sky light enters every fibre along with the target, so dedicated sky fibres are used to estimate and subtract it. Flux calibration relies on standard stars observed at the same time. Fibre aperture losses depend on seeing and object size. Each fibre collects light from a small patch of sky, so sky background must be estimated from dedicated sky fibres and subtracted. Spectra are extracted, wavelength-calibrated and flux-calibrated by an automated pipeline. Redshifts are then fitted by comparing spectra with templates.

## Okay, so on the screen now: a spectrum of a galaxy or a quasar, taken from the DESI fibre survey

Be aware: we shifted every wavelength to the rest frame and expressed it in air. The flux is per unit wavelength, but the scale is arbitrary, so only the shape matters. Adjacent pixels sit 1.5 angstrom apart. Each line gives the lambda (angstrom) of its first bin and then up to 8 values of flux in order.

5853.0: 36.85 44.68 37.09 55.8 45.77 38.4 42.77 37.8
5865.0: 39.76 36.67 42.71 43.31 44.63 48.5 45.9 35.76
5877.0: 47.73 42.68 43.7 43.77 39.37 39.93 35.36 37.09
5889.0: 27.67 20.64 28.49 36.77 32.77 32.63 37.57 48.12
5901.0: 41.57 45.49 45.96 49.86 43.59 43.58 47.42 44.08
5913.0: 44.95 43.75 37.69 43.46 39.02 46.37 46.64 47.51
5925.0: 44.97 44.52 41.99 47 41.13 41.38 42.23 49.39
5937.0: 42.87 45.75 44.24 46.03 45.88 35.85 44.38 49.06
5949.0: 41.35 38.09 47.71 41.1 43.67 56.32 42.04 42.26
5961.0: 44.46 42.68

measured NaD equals 2.79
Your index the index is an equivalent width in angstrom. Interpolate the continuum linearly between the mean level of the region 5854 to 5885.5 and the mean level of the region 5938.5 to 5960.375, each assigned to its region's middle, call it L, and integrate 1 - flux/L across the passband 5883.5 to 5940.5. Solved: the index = 2.8 angstrom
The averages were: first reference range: 42.6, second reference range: 44.2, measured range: 41.4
